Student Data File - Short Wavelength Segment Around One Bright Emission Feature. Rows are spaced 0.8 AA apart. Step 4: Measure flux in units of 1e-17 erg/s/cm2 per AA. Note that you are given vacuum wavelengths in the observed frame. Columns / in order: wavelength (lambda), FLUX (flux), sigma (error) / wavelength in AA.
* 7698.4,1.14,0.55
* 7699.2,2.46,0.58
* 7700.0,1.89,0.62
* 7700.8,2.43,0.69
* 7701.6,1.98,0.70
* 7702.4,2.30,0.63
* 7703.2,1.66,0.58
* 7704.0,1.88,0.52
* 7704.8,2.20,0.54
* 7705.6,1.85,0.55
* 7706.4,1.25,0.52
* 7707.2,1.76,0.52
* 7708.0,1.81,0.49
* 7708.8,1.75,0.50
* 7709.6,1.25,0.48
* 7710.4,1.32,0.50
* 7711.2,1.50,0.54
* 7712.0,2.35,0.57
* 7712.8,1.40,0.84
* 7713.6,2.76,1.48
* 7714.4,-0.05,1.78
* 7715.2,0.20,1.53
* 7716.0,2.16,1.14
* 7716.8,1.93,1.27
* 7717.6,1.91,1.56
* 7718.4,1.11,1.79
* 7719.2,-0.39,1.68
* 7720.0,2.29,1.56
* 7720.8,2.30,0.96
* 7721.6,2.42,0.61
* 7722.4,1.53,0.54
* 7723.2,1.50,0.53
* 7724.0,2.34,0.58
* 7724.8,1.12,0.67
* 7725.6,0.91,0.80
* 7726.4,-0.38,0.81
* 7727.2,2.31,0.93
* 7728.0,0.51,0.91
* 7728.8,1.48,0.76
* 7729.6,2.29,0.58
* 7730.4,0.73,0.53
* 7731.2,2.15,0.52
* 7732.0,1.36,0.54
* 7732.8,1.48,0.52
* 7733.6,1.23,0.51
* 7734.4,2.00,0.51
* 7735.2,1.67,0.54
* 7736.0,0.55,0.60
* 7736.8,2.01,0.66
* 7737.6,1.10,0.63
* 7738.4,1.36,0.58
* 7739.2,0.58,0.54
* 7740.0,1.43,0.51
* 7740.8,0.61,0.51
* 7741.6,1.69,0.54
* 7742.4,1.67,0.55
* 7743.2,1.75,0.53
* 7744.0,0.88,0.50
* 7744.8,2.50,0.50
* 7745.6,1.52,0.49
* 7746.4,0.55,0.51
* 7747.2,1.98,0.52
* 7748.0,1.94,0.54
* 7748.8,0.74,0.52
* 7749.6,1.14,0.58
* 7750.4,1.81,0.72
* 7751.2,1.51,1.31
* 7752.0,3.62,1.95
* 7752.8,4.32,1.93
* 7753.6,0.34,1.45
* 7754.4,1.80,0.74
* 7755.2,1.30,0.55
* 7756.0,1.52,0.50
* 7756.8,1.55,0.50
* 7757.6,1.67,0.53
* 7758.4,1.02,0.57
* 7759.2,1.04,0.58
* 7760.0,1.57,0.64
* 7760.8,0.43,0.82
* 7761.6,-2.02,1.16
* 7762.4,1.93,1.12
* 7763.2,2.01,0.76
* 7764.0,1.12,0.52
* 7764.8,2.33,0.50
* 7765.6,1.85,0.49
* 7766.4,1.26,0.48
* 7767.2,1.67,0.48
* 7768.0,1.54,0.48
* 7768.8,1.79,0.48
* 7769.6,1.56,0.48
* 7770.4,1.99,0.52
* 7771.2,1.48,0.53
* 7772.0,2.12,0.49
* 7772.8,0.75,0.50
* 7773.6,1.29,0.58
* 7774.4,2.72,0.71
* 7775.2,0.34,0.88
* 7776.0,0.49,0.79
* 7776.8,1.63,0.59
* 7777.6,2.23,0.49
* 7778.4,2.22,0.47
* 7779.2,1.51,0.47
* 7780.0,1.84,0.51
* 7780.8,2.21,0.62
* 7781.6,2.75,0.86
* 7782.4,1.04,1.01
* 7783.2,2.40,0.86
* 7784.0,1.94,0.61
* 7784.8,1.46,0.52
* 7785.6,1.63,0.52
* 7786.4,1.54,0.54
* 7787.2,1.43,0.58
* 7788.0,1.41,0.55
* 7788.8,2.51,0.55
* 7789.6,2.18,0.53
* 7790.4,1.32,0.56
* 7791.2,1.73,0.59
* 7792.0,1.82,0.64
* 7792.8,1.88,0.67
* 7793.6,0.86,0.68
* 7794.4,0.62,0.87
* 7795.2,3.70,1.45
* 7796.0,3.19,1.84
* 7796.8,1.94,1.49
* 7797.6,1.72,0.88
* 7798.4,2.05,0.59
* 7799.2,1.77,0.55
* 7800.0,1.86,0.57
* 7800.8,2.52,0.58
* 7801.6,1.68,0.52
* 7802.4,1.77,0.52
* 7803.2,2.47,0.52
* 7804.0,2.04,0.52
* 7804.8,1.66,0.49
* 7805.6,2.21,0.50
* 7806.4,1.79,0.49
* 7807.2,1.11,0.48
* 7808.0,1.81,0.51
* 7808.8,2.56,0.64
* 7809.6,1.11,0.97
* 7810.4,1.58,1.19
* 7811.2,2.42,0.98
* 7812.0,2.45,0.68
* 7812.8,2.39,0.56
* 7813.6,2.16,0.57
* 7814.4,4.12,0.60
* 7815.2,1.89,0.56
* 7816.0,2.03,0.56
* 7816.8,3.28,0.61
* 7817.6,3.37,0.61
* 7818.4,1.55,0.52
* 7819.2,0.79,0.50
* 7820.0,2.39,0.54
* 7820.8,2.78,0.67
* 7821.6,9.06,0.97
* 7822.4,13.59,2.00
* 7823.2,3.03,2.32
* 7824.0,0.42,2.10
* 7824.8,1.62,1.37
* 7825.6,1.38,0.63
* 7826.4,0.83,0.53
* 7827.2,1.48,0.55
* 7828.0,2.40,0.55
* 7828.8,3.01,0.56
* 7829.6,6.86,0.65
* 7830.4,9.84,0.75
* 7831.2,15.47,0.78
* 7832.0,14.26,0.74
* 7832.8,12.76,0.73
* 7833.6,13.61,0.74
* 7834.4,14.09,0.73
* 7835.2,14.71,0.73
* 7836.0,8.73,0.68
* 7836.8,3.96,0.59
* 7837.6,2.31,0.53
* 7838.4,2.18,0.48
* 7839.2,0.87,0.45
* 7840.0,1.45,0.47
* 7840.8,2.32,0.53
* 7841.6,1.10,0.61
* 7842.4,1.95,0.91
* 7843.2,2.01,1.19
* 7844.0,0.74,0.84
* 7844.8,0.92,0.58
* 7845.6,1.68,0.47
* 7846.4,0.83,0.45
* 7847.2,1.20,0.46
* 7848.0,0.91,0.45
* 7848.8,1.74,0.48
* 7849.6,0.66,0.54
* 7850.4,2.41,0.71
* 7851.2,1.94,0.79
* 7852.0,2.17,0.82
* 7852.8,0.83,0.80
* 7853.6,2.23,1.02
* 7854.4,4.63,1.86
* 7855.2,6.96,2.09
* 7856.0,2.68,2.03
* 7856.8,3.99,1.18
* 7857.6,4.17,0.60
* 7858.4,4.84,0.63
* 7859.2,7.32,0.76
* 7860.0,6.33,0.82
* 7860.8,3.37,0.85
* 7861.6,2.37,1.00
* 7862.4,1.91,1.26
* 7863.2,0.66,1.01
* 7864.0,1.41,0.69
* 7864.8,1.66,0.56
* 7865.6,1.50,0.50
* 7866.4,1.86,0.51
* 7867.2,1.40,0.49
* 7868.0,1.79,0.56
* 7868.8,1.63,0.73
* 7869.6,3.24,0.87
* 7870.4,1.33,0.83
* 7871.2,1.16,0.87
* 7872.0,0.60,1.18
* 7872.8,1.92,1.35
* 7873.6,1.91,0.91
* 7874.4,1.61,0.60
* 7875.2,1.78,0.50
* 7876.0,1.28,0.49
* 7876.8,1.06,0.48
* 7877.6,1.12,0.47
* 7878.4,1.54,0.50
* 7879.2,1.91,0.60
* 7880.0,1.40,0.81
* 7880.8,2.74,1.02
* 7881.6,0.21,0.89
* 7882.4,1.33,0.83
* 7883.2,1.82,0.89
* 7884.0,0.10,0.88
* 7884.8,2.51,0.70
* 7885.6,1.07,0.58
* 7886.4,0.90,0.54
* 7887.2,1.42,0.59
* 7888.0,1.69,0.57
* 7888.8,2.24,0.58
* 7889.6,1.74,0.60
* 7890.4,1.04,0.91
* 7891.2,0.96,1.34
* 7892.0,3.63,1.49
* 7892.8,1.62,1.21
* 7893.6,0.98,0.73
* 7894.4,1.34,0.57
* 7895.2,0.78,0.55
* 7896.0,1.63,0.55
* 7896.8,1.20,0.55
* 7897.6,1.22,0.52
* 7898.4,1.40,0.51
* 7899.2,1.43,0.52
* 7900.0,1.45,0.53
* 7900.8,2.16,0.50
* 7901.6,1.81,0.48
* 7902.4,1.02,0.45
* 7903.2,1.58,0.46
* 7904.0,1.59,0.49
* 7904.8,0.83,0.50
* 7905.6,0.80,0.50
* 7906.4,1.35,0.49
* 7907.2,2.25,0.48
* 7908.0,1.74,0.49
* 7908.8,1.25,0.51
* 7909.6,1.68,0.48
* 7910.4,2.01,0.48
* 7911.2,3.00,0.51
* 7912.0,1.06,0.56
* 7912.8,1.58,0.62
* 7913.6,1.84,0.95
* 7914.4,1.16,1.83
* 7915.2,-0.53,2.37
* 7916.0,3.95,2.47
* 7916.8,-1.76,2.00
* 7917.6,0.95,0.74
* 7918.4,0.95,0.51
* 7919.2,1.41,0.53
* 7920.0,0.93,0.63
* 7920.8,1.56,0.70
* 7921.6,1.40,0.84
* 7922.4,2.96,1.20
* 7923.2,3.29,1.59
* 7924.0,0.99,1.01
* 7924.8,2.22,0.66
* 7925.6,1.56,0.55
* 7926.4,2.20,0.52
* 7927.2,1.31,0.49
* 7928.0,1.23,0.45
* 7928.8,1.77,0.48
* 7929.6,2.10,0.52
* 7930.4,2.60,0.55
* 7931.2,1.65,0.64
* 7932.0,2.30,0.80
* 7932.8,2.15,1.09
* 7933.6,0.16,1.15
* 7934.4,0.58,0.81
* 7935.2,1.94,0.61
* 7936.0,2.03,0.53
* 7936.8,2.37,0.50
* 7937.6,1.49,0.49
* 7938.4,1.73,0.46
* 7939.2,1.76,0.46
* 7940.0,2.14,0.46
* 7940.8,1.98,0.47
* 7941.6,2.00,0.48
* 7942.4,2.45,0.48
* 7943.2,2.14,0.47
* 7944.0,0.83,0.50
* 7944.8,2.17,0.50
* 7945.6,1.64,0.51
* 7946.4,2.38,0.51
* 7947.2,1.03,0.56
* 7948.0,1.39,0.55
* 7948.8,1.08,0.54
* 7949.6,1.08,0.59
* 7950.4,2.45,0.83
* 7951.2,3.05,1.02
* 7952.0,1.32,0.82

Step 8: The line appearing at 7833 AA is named Halpha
